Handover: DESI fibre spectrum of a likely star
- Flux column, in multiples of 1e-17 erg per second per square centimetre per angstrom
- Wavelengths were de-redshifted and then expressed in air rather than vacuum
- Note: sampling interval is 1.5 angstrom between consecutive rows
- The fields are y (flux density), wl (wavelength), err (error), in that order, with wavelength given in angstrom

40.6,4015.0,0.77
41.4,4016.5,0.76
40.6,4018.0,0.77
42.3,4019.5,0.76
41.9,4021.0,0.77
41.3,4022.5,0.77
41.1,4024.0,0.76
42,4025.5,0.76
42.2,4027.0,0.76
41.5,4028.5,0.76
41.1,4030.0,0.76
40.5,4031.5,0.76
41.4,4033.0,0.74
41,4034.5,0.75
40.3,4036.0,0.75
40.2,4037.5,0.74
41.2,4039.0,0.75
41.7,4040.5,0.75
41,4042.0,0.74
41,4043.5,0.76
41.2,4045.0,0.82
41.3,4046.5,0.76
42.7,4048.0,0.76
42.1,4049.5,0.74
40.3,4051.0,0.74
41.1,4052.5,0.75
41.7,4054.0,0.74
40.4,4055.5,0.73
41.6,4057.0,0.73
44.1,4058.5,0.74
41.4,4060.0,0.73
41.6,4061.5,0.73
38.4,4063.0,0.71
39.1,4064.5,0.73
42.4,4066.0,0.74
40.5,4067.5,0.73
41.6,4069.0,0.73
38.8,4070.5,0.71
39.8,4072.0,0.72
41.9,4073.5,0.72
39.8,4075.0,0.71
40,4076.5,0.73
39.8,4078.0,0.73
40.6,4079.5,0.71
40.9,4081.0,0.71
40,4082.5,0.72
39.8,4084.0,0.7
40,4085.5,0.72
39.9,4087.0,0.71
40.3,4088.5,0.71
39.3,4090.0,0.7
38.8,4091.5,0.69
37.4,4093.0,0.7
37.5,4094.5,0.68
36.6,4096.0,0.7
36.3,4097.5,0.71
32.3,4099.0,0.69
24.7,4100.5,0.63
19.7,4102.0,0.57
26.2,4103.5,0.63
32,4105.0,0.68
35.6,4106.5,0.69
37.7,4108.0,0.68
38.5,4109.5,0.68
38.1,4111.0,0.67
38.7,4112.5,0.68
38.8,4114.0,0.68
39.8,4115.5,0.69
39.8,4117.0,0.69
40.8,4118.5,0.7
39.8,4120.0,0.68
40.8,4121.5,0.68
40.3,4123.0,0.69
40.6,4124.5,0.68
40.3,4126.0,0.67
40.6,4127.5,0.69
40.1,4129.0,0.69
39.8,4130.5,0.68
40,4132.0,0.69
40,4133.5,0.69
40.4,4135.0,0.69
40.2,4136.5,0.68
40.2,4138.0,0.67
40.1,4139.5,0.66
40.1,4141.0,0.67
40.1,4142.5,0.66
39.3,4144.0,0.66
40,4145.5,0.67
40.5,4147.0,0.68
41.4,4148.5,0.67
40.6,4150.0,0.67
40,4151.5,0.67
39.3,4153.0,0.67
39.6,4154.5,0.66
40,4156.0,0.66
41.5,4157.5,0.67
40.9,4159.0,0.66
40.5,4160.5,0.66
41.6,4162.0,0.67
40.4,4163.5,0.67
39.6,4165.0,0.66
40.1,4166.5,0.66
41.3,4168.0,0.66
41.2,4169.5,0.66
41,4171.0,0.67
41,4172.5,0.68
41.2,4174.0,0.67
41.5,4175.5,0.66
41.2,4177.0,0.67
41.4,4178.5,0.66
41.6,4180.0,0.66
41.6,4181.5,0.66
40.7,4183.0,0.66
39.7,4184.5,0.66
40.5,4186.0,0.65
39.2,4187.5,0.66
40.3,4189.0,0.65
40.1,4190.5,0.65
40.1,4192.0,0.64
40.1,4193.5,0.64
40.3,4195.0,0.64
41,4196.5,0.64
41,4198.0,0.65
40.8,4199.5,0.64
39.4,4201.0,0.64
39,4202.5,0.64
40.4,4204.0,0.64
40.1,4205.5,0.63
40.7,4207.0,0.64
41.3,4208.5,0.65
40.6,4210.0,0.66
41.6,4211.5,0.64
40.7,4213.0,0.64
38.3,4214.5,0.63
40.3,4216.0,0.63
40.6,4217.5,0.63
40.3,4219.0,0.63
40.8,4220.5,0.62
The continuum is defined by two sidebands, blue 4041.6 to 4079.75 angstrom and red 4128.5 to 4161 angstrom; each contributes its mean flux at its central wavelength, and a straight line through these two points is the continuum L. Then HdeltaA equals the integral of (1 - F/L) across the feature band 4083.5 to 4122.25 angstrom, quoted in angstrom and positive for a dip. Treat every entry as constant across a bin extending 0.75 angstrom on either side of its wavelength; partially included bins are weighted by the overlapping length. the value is 3.9 angstrom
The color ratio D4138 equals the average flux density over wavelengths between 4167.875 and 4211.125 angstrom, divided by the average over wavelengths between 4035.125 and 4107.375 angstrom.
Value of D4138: 1.05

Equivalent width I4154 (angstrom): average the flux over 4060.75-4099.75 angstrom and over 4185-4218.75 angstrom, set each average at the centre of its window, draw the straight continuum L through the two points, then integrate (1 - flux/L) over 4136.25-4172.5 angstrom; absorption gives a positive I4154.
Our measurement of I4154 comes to -0.4 angstrom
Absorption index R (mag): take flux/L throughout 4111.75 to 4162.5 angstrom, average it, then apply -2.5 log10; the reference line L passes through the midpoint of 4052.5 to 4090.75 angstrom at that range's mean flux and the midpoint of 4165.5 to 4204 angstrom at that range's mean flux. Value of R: 0.011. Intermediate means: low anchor 40.6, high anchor 40.6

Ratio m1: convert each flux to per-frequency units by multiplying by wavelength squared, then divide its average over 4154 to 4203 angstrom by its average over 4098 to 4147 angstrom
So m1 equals 1.11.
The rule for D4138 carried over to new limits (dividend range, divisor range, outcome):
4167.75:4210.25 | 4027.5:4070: 0.99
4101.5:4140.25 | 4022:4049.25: 0.92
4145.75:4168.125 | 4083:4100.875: 1.09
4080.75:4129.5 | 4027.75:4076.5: 0.91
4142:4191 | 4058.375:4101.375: 1.04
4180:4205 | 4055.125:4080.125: 0.99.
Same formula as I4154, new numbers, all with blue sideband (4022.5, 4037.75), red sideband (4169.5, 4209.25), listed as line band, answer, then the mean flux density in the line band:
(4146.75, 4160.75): 0.1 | 40.4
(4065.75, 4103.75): 3.1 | 37.6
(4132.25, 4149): 0.2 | 40.2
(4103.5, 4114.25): 1.2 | 36.2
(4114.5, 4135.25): 0.3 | 40.2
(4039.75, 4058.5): -0.2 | 41.5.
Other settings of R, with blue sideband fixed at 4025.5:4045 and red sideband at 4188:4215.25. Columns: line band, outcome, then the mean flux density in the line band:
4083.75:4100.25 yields 0.091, 37.6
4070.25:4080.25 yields 0.021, 40.2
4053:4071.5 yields 0.001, 41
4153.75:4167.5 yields 0.001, 40.5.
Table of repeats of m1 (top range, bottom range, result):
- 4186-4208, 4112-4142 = 1.04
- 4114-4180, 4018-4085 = 1.03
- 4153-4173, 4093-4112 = 1.26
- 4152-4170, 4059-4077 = 1.05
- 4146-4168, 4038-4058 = 1.03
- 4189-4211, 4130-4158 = 1.03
